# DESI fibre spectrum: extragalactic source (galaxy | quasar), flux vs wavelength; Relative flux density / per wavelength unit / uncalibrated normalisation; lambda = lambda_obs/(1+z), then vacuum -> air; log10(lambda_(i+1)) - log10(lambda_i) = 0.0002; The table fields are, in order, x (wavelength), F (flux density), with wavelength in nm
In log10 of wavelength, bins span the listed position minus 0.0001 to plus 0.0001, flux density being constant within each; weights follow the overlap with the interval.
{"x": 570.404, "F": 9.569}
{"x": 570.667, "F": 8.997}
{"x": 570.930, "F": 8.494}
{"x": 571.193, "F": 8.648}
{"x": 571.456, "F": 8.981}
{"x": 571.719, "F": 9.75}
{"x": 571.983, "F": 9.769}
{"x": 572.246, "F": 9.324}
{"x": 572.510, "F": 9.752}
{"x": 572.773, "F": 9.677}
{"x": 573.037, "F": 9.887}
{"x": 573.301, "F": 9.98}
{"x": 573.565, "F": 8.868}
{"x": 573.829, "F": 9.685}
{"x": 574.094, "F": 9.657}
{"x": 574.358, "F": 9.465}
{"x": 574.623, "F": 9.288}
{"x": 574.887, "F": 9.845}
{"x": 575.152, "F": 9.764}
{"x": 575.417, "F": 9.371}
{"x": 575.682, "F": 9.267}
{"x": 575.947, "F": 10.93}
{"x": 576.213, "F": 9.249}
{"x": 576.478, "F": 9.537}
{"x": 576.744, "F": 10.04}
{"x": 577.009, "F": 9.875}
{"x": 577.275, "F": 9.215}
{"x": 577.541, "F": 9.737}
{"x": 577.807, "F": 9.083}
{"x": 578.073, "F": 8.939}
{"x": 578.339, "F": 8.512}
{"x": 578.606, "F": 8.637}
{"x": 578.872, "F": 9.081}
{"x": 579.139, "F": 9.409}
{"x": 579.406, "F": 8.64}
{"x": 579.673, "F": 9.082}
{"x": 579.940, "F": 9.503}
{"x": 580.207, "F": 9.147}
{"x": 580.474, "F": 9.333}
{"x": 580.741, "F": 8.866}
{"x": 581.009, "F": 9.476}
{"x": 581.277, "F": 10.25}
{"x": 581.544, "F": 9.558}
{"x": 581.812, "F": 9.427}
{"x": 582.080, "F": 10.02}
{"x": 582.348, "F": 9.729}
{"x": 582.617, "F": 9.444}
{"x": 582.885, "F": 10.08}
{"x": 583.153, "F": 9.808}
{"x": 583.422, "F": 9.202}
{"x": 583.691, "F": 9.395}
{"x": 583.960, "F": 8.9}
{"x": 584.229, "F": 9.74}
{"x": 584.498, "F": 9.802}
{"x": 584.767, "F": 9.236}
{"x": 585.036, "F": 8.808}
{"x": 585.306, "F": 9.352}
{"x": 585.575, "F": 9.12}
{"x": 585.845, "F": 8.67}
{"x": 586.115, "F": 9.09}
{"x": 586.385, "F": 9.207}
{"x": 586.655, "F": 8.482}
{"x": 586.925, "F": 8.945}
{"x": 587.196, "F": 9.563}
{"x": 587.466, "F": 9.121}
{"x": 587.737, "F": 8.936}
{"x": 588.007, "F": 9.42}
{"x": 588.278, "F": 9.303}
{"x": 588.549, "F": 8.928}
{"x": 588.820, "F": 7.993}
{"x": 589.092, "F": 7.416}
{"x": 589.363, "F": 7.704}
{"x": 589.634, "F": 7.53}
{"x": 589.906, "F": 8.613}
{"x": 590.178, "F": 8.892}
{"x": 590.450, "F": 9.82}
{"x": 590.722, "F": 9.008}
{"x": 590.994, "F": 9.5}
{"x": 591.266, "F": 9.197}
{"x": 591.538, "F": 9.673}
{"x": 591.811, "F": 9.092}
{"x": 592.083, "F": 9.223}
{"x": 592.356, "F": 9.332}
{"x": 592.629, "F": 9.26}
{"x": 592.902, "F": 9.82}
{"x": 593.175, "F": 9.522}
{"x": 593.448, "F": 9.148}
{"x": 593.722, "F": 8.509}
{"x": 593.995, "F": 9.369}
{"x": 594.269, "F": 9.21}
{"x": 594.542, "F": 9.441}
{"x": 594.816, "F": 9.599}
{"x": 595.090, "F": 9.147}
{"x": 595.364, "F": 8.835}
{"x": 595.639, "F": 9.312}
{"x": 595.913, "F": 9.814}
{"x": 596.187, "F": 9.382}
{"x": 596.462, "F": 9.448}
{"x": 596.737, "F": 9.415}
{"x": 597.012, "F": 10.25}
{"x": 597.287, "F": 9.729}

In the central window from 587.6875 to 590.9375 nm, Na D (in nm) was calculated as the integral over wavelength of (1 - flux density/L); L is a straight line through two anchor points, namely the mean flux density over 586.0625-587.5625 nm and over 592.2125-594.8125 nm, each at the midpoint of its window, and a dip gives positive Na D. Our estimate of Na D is 0.18 nm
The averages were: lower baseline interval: 9.07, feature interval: 8.64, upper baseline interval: 9.31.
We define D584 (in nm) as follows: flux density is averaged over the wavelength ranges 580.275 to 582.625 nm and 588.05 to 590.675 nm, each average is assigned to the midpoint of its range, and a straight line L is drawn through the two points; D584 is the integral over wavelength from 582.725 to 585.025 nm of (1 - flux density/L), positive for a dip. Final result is -0.06 nm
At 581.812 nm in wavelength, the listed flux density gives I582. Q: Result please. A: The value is 9.427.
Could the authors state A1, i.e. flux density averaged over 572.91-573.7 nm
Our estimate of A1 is 9.58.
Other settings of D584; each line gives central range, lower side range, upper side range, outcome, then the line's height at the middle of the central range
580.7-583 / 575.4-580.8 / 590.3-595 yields -0.09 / 9.32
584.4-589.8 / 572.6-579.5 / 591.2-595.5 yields 0.30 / 9.34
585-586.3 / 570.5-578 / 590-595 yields 0.05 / 9.38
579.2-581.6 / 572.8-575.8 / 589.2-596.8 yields 0.03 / 9.43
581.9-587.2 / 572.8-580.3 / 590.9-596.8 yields 0.03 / 9.38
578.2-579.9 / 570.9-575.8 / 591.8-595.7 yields 0.09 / 9.41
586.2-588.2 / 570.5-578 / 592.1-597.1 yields 0.07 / 9.41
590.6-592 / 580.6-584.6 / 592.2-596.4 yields 0.01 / 9.38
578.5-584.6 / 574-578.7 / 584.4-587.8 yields -0.10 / 9.27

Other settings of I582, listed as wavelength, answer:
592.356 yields 9.332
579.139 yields 9.409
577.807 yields 9.083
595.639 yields 9.312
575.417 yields 9.371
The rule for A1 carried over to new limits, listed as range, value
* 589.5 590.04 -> 8.07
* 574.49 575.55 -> 9.57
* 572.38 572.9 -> 9.73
